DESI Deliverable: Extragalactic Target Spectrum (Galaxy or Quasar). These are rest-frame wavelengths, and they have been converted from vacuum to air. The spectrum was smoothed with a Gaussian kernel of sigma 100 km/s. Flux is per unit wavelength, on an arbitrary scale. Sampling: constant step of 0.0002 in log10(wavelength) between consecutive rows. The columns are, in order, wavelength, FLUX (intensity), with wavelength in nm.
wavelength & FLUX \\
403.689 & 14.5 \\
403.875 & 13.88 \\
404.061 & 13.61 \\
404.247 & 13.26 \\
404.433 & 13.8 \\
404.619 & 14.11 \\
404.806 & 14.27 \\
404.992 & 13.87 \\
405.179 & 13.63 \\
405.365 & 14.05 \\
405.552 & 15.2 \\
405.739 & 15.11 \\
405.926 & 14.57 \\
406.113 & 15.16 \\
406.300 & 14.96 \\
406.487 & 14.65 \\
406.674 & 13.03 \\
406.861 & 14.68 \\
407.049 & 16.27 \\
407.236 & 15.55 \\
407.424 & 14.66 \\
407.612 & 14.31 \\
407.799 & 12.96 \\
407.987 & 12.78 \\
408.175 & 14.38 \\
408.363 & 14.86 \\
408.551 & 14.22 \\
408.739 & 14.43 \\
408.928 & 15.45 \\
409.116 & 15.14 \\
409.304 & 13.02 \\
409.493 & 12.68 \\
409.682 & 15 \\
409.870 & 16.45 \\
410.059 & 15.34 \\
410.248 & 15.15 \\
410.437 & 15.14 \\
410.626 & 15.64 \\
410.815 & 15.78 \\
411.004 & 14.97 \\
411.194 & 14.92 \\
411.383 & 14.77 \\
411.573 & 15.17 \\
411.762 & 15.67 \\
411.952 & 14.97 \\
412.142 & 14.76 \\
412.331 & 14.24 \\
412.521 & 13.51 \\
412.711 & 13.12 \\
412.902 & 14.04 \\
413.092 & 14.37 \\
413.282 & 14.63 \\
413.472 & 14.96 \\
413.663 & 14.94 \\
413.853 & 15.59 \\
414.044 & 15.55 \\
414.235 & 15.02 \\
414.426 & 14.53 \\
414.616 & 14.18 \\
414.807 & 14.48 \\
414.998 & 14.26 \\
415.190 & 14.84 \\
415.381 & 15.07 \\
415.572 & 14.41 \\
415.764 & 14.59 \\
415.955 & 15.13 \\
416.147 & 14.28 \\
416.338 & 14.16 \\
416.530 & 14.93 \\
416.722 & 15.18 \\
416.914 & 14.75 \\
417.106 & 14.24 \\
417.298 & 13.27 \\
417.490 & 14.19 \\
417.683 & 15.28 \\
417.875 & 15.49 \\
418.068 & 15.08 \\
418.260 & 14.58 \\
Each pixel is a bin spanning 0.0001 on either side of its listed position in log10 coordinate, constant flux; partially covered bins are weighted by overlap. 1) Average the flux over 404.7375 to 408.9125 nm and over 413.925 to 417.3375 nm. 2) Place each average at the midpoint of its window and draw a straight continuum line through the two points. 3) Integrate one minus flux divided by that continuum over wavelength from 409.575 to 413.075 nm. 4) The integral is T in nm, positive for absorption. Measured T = -0.086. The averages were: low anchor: 14.5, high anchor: 14.6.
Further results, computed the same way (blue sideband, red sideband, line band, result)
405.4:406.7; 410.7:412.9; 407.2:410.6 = 0.040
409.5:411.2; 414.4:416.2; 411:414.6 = 0.053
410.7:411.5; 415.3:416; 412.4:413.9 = 0.061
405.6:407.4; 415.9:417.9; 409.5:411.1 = -0.055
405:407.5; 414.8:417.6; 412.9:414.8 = -0.031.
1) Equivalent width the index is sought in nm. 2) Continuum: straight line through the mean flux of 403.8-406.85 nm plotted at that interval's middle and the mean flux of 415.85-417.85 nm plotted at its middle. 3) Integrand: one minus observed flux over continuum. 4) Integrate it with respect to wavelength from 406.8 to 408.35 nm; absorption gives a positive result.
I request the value -0.019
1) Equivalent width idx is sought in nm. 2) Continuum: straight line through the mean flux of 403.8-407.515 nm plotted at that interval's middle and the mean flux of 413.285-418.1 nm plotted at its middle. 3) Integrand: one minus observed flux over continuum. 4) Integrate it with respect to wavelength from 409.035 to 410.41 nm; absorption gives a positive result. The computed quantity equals -0.01 nm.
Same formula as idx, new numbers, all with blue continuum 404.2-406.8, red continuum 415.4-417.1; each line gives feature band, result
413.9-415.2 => -0.009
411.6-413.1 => 0.017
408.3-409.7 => 0.011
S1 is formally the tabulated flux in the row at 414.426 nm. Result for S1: 14.53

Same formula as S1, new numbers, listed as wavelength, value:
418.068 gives 15.08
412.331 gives 14.24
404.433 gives 13.8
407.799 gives 12.96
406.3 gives 14.96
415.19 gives 14.84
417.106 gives 14.24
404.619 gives 14.11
